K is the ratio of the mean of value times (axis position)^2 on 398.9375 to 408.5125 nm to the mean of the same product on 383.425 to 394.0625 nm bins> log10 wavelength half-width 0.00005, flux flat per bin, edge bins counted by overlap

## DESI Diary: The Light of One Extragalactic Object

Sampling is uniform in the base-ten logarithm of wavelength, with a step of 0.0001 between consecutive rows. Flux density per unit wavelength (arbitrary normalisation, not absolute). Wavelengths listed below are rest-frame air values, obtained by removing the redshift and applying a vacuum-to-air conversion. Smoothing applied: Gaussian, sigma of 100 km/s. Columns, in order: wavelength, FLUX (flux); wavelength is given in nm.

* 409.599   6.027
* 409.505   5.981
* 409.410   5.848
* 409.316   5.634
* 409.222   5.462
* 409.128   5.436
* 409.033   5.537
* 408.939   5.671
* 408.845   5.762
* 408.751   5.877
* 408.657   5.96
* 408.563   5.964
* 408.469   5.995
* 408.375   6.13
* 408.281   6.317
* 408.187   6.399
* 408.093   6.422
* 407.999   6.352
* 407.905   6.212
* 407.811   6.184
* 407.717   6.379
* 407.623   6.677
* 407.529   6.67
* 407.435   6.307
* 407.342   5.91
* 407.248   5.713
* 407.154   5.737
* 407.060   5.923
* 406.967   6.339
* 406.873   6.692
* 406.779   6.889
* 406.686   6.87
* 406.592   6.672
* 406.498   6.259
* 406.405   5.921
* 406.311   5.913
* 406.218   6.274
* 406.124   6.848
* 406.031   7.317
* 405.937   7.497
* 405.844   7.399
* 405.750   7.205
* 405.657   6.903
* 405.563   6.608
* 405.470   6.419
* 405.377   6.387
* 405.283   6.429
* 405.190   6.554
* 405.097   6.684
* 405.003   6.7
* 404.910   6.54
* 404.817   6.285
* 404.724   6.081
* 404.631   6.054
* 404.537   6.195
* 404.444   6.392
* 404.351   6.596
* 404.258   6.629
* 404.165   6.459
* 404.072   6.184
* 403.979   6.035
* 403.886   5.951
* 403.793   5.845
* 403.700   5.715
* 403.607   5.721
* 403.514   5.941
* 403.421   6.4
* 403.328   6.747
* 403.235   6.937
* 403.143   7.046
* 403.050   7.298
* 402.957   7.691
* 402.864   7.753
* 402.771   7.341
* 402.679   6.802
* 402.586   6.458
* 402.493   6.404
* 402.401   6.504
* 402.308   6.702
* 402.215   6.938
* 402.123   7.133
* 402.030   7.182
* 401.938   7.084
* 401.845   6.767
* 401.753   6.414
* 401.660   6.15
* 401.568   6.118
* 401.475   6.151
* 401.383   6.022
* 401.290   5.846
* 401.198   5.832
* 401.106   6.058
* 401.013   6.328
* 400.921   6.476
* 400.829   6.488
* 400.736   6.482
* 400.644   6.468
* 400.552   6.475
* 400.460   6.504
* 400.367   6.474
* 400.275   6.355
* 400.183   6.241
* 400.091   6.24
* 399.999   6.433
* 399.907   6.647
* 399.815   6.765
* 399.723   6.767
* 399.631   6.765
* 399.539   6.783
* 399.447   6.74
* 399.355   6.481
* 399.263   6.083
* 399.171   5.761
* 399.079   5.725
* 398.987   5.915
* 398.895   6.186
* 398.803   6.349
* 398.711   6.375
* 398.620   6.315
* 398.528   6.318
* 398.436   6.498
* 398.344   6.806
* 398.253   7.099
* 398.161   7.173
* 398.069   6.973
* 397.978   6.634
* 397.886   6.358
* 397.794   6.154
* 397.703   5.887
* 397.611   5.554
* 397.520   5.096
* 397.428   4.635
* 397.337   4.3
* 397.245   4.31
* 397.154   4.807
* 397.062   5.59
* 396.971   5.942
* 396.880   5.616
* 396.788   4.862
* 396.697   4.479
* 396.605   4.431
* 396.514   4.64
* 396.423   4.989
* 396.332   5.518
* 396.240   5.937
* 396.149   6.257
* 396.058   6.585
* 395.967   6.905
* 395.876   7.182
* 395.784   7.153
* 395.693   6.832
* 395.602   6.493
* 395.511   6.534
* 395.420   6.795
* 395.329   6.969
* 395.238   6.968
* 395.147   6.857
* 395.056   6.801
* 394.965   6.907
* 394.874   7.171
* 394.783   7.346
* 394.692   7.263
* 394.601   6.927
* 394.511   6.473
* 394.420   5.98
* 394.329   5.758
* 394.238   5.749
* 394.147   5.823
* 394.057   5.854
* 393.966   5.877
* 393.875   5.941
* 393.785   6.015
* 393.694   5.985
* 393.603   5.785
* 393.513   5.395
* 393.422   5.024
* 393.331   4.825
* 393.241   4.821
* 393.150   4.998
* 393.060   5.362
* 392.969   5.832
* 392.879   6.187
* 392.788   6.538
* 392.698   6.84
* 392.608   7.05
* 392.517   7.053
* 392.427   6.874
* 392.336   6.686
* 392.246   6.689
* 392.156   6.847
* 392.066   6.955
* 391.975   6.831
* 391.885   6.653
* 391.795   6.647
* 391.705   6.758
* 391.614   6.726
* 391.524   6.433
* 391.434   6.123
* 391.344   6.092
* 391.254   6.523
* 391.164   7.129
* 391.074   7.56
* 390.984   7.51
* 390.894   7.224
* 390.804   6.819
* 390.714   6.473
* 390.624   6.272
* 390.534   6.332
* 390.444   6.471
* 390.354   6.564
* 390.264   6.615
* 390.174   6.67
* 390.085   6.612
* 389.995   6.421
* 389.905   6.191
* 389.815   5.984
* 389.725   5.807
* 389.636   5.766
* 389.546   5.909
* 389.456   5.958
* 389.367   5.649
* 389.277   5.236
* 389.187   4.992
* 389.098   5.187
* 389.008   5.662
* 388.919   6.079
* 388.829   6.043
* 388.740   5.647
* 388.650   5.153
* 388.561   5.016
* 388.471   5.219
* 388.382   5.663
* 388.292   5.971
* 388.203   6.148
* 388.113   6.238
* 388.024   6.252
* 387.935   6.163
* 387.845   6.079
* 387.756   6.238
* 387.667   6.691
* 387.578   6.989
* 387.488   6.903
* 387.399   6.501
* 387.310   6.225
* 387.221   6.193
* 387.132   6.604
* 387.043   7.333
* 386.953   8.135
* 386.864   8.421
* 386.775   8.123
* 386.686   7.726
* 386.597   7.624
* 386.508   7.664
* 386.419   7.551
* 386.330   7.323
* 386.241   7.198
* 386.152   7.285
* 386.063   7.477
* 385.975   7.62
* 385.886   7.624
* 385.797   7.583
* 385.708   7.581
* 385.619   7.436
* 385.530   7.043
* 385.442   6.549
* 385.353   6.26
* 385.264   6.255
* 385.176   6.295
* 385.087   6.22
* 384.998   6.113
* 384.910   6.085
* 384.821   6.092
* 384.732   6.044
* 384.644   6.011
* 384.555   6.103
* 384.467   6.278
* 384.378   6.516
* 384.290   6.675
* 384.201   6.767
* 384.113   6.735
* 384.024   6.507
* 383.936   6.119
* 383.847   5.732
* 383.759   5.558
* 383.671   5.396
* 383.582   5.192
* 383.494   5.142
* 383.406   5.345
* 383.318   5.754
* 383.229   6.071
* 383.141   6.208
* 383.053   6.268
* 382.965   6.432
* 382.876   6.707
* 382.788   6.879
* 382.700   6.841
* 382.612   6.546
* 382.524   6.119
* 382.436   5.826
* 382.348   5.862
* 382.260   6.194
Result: 1.09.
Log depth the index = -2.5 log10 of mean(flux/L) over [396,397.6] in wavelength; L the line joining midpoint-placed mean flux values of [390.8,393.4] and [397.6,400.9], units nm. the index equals 0.23 mag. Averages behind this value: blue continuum 6.48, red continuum 6.43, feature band 5.2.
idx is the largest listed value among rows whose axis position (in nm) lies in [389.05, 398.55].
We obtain 7.56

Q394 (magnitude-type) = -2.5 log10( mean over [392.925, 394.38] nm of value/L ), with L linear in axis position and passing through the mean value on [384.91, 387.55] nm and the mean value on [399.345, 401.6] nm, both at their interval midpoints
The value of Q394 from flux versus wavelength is 0.21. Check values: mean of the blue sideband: 7.12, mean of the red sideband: 6.4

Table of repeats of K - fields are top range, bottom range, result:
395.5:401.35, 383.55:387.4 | 0.96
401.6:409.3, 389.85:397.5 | 1.10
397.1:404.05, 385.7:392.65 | 1.02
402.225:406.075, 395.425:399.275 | 1.15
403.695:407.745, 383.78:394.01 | 1.09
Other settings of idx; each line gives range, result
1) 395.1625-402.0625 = 7.182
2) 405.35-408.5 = 7.497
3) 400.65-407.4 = 7.753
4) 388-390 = 6.421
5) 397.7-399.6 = 7.173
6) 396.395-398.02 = 6.634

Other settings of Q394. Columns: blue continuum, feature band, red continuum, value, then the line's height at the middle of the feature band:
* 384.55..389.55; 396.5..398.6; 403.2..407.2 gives 0.142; 6.48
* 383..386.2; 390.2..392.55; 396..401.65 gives -0.084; 6.22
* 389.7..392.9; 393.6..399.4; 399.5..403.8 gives 0.084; 6.6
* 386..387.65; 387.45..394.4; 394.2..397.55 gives 0.091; 6.72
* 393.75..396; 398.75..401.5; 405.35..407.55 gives 0.039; 6.56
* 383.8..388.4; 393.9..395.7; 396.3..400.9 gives -0.054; 6.24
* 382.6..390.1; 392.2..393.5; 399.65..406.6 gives 0.071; 6.45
